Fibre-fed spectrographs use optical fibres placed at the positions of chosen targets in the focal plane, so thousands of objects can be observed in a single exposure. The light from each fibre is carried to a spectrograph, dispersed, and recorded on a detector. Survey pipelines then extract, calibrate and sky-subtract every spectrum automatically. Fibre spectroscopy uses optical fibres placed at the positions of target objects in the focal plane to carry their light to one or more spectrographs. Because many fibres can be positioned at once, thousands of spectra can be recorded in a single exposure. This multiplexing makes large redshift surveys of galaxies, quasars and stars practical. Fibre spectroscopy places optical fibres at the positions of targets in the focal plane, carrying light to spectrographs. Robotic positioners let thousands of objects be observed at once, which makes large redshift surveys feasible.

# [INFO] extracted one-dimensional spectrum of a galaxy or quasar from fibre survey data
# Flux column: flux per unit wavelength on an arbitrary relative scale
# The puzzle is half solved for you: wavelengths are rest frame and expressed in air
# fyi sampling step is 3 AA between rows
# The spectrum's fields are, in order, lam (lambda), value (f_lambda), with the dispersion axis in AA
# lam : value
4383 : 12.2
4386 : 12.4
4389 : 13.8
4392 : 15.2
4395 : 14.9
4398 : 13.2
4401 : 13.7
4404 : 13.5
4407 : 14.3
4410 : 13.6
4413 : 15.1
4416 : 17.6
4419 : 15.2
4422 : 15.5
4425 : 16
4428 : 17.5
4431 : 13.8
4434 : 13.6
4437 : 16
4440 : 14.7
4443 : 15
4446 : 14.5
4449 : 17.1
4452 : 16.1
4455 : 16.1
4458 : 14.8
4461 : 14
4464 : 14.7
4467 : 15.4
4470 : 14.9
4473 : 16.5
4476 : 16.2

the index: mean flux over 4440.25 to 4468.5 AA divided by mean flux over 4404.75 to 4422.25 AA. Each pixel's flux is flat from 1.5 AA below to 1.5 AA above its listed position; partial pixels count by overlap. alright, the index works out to 1.0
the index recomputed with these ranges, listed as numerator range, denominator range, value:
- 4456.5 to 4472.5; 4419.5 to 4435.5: 0.97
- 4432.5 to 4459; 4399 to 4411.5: 1.11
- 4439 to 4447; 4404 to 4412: 1.06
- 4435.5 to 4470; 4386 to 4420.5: 1.06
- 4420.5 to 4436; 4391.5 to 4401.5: 1.08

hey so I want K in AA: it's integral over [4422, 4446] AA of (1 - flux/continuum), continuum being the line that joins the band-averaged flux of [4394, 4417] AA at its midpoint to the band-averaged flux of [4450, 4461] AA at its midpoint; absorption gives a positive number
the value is -0.3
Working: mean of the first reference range 14.4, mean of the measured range 15.2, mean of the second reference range 15.5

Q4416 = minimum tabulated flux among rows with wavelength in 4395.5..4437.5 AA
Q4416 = 13.2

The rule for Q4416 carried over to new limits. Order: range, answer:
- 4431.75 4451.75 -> 13.6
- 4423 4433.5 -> 13.8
